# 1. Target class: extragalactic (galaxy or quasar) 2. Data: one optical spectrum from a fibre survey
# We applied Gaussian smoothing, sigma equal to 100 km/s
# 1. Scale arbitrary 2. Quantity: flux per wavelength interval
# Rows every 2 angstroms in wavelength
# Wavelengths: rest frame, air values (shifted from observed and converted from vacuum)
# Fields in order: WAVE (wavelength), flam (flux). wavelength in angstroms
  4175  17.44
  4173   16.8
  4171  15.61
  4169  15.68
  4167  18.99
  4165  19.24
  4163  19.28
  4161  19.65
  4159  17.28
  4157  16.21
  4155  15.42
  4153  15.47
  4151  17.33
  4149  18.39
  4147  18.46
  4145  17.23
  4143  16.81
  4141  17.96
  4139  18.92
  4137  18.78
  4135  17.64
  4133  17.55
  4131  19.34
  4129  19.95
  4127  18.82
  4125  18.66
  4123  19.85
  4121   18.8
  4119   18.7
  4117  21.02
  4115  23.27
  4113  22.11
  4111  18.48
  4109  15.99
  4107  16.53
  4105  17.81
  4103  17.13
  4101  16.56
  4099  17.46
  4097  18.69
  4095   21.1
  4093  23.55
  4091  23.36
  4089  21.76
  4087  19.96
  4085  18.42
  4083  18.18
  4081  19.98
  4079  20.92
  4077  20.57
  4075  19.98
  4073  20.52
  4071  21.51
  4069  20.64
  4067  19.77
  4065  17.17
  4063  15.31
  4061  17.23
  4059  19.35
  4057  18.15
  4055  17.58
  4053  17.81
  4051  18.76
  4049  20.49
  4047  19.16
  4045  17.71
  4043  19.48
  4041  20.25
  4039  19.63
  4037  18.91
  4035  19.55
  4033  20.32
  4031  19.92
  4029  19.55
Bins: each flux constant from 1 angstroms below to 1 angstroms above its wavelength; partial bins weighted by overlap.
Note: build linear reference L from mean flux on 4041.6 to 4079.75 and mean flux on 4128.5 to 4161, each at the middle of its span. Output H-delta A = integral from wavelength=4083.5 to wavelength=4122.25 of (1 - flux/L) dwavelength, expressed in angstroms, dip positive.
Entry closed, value -2.4 angstroms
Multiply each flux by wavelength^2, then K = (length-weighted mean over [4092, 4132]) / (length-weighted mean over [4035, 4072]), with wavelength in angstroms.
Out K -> 1.05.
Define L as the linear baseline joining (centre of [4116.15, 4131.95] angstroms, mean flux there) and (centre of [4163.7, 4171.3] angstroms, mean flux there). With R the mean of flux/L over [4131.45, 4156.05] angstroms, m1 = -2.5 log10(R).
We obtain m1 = 0.06 mag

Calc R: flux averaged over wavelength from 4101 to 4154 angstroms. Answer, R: 18.5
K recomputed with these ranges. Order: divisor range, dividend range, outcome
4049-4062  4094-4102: 1.03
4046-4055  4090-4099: 1.15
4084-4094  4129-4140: 0.89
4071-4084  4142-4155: 0.88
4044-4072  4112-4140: 1.08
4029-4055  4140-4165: 0.96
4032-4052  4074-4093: 1.08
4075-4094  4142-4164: 0.87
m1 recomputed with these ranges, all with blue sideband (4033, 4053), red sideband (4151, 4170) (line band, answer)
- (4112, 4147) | -0.07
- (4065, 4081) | -0.08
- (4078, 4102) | -0.08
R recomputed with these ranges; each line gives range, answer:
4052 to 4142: 19.2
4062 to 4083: 19.6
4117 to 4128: 19.2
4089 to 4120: 19.5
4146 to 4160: 16.9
